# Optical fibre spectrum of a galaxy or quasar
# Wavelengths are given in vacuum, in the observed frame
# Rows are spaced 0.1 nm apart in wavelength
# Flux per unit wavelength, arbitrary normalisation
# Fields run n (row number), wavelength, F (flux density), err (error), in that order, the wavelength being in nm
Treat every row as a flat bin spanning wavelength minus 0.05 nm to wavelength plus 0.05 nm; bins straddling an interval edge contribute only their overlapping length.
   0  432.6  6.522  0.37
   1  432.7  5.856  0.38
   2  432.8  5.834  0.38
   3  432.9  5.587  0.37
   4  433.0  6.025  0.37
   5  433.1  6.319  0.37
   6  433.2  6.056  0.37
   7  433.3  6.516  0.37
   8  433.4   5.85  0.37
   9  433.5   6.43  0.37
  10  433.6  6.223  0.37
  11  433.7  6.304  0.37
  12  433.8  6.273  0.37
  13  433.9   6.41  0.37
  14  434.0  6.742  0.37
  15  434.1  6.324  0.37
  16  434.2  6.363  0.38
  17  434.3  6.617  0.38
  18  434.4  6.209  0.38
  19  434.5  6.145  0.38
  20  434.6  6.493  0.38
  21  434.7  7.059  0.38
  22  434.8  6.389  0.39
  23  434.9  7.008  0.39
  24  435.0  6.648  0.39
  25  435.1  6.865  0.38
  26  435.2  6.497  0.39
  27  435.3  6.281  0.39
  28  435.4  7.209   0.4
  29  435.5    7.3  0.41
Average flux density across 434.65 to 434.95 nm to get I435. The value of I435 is 6.82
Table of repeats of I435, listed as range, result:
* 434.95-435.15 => 6.76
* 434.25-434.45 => 6.41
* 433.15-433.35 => 6.29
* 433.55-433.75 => 6.26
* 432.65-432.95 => 5.76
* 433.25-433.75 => 6.26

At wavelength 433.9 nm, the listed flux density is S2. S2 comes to 6.41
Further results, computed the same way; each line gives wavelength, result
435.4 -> 7.209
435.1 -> 6.865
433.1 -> 6.319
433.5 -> 6.43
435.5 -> 7.3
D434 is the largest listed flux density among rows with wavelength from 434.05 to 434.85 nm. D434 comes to 7.059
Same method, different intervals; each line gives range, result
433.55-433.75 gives 6.304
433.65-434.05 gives 6.742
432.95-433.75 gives 6.516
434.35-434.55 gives 6.209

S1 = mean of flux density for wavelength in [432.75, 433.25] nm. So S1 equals 5.96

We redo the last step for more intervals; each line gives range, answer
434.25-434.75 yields 6.5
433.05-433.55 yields 6.23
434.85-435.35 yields 6.66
